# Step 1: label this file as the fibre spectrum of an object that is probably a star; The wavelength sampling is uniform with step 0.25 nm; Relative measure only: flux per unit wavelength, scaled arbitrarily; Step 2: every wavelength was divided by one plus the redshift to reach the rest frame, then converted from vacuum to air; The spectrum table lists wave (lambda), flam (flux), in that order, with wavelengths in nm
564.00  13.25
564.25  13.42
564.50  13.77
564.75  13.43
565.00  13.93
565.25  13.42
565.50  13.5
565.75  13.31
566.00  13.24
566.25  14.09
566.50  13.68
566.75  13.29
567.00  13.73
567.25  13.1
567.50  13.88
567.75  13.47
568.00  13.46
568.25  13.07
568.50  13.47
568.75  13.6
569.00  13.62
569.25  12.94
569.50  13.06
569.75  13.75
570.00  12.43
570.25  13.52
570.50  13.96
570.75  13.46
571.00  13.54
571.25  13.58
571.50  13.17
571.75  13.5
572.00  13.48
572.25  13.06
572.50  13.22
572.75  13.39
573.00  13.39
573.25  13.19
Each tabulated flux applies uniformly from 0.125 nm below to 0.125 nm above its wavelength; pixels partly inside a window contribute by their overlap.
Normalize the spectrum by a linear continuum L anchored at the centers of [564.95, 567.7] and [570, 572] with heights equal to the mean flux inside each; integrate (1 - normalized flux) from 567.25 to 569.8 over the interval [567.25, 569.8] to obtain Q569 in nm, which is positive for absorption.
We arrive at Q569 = 0.02 nm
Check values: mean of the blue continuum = 13.5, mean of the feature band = 13.4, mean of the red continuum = 13.5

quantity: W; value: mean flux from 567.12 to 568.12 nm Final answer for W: 13.5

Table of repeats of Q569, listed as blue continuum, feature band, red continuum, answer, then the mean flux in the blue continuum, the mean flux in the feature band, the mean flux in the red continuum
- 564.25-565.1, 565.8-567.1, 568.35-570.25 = -0.01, 13.7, 13.6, 13.3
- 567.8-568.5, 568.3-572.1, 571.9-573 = -0.03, 13.3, 13.4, 13.3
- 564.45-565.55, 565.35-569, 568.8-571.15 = 0.00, 13.6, 13.5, 13.4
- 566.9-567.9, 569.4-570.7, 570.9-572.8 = 0.01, 13.5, 13.4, 13.4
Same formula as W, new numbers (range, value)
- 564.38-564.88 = 13.6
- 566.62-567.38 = 13.4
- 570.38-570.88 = 13.7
